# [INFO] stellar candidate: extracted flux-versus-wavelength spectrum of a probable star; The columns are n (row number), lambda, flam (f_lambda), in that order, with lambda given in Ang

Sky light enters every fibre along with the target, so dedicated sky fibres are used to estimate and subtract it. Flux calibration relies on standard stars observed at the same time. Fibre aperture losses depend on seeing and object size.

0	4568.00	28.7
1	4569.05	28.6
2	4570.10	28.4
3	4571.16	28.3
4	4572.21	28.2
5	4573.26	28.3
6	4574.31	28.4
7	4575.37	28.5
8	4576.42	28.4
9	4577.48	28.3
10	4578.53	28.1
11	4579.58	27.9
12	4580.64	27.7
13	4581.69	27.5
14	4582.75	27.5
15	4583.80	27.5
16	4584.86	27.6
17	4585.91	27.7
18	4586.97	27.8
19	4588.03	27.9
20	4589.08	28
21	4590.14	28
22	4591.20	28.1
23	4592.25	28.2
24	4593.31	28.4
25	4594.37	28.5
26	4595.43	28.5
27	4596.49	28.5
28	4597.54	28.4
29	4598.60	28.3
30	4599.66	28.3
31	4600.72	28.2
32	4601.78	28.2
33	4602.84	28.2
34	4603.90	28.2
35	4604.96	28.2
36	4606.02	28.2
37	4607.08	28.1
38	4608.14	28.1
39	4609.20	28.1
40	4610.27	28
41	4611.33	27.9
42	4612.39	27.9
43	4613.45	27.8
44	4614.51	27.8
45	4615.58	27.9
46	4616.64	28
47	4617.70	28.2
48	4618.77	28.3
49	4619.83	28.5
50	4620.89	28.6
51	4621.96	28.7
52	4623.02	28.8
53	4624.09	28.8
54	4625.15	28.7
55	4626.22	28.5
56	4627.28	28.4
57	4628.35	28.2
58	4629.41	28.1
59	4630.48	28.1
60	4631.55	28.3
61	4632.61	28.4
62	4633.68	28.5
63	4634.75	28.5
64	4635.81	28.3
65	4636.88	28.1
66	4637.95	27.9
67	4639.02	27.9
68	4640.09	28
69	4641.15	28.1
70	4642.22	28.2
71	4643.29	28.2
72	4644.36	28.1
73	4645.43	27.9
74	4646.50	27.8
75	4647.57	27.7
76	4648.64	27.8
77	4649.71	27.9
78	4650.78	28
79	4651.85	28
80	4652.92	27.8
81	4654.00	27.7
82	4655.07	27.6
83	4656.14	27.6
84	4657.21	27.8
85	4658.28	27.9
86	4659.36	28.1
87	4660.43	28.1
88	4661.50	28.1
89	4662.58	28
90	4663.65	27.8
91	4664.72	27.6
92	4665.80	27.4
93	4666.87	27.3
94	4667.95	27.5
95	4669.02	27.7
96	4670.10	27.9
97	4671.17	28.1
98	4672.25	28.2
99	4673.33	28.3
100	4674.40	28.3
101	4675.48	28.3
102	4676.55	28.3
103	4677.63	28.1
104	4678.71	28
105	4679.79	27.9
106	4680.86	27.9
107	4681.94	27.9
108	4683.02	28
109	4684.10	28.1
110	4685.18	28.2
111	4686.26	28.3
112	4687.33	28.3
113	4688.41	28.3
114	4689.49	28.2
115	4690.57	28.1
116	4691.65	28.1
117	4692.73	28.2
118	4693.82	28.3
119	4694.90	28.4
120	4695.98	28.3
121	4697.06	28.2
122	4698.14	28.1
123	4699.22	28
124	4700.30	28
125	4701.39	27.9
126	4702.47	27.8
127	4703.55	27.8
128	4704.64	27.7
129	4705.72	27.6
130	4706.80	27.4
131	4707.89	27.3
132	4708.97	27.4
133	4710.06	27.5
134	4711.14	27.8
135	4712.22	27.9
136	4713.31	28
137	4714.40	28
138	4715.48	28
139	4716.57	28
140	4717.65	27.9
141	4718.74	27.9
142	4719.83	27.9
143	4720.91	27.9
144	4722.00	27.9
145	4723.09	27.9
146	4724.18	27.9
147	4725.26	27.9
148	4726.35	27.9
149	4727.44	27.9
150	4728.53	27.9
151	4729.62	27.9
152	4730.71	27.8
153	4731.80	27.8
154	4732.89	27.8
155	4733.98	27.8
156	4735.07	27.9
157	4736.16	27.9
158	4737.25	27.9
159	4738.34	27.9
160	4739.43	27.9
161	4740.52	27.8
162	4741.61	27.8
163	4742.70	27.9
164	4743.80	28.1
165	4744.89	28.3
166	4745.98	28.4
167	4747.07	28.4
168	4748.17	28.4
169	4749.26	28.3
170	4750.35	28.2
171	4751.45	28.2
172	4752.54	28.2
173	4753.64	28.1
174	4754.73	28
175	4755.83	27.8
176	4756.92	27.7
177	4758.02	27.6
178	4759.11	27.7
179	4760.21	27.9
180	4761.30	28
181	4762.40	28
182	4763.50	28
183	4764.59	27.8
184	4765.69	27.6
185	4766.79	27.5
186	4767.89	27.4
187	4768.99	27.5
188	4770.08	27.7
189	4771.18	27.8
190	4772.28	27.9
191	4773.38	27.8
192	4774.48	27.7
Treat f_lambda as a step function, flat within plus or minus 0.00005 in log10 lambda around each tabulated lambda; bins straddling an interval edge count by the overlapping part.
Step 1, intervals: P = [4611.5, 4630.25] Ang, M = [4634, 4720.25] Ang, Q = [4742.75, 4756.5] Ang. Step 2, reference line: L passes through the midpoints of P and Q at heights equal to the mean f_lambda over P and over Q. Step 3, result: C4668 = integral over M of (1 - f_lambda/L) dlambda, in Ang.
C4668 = 0.88 Ang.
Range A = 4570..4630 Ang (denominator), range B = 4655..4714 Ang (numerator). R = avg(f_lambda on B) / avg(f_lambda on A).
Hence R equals 1.0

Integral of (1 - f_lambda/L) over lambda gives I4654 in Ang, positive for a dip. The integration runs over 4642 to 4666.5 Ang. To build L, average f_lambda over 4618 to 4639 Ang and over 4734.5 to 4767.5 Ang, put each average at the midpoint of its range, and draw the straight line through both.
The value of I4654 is 0.37 Ang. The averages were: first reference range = 28.4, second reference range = 28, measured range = 27.9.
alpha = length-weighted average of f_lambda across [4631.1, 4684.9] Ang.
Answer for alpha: 28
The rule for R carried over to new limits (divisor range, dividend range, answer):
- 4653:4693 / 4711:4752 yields 1.00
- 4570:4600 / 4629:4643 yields 1.00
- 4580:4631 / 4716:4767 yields 0.99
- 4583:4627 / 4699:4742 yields 0.99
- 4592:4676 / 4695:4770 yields 0.99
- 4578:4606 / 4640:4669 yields 0.99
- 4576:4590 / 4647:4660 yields 1.00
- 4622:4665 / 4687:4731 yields 0.99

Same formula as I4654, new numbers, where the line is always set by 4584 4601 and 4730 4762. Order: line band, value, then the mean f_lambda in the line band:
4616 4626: -0.14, 28.5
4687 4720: 0.10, 27.9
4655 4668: 0.14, 27.8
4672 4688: -0.05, 28.1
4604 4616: 0.05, 28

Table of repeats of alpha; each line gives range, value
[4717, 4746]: 27.9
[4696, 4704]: 28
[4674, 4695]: 28.1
